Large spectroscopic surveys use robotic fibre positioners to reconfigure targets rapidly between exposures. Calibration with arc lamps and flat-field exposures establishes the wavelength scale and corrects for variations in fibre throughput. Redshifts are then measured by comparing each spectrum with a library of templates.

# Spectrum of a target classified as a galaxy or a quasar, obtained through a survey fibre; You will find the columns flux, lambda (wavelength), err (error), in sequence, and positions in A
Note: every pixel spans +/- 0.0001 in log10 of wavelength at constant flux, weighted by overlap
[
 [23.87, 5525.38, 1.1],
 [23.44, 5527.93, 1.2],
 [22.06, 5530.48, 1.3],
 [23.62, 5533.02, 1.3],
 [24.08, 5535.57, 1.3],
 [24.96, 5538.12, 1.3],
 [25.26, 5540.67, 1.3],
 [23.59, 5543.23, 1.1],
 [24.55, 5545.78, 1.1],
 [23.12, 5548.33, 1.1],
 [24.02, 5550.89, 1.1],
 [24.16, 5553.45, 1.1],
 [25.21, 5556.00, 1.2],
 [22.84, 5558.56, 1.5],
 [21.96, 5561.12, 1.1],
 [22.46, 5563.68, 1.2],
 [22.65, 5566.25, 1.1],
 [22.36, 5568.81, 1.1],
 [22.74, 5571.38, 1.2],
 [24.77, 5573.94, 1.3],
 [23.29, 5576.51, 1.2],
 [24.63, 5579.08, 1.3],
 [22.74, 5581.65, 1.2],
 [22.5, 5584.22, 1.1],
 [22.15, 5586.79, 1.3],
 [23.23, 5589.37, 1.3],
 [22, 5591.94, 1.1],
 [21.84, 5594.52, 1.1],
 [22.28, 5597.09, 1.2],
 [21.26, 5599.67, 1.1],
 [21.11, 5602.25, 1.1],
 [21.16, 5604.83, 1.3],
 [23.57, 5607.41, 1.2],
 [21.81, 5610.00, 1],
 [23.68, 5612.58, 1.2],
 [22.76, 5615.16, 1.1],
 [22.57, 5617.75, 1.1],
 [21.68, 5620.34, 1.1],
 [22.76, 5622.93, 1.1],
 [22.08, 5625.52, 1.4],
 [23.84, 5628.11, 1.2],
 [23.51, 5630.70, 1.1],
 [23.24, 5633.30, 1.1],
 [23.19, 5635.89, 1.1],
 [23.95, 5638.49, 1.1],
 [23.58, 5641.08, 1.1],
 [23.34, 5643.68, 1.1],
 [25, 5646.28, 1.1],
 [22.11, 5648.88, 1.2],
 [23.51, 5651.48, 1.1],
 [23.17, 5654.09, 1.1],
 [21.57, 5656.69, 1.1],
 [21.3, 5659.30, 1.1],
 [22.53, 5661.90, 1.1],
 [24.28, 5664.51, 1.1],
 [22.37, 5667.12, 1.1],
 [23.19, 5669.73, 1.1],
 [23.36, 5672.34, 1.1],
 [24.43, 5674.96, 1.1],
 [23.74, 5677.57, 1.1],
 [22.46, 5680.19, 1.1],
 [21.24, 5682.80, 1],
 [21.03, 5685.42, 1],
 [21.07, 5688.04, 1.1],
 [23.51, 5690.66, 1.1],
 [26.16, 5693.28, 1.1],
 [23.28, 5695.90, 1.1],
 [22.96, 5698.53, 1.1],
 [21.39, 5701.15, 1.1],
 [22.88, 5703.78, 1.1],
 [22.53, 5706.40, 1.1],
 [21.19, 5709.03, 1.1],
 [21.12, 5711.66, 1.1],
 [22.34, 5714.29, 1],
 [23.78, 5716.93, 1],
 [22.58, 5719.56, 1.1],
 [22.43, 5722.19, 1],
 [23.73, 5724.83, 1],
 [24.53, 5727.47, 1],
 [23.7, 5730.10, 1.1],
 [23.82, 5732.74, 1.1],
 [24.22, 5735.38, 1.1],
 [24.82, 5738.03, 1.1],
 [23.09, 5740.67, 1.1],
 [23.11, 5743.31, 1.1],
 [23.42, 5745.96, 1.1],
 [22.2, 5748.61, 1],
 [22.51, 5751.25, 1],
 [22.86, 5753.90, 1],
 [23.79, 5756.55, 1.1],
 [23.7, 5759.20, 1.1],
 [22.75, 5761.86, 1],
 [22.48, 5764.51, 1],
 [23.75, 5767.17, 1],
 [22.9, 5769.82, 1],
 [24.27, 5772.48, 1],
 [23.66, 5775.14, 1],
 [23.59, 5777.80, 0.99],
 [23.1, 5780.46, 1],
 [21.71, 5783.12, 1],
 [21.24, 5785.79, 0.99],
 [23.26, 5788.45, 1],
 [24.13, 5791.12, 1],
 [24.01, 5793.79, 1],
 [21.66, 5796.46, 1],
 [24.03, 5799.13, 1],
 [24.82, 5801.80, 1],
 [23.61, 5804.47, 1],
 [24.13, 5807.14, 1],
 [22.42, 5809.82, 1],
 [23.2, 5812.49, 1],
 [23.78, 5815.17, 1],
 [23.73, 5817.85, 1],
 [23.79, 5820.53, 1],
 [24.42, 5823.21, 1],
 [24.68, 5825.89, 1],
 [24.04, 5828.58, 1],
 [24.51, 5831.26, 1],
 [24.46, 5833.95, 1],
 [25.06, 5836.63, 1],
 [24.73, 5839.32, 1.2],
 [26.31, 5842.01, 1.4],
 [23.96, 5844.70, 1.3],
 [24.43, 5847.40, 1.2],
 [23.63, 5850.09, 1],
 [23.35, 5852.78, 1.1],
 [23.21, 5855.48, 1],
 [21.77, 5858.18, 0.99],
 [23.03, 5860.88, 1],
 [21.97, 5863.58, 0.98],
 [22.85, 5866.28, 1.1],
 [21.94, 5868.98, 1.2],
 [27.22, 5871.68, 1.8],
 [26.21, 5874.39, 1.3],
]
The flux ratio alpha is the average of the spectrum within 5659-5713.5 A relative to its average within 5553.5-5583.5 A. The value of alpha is 1.0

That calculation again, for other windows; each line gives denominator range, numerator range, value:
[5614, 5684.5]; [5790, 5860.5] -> 1.04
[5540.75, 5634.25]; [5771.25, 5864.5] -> 1.03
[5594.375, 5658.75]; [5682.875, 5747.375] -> 1.01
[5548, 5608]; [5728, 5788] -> 1.02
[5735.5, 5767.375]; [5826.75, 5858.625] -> 1.04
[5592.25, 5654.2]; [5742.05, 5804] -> 1.02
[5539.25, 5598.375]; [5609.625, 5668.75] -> 0.99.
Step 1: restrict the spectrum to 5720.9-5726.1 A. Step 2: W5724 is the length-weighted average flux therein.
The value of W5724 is 23.1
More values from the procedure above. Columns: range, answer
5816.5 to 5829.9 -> 24.1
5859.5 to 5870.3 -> 22.4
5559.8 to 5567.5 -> 22.3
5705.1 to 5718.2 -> 22.2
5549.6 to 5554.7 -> 24.1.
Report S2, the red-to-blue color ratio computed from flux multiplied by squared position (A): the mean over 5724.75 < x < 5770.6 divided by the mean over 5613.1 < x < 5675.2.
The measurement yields 1.1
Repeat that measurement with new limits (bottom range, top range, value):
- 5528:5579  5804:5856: 1.13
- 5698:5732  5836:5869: 1.09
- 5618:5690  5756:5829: 1.08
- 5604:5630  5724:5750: 1.09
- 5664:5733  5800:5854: 1.10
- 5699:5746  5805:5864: 1.08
